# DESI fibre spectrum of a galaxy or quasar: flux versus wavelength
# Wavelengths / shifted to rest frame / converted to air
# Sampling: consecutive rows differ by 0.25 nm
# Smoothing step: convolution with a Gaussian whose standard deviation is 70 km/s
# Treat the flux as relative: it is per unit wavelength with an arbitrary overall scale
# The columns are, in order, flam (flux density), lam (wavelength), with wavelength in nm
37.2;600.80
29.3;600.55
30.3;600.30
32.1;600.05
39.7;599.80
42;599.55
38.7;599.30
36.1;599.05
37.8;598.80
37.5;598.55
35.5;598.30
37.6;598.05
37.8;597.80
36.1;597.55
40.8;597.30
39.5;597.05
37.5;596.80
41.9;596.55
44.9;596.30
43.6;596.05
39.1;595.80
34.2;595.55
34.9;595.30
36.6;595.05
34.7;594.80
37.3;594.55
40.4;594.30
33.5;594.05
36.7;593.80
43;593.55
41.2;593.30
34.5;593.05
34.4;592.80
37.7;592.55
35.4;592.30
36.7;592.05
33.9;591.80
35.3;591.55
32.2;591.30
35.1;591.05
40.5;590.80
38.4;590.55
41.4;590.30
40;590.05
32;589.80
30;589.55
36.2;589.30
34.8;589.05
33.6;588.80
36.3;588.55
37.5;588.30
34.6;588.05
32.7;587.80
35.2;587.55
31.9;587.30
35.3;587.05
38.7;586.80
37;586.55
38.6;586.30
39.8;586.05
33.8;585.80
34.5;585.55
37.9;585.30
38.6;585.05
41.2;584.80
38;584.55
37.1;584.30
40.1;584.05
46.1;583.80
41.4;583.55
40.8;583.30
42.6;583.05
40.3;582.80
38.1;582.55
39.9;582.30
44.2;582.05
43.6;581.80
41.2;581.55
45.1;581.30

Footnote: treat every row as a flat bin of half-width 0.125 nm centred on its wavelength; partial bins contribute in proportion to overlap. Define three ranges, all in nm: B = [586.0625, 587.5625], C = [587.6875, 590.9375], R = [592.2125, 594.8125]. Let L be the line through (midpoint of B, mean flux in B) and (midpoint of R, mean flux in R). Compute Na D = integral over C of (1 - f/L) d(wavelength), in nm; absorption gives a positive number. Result 0.07 nm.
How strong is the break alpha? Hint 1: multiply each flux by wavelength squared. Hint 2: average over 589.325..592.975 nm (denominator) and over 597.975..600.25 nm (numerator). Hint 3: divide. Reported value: 1.1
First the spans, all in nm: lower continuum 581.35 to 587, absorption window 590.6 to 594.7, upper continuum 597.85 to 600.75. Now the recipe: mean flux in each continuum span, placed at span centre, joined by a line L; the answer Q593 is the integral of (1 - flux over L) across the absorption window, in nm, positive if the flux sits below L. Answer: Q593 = 0.10 nm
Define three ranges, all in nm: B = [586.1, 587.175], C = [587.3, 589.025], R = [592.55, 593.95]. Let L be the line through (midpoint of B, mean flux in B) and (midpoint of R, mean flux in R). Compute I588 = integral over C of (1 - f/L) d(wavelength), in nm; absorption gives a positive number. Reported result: 0.13 nm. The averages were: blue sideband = 37.6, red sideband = 37.9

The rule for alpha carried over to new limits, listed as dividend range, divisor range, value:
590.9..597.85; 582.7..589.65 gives 1.03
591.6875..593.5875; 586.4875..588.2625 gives 1.07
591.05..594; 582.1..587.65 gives 0.97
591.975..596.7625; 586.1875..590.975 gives 1.07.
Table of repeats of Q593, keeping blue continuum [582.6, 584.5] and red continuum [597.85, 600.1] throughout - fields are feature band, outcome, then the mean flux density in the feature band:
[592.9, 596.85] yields 0.01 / 38.4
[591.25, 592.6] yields 0.14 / 35.2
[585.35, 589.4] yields 0.45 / 35.7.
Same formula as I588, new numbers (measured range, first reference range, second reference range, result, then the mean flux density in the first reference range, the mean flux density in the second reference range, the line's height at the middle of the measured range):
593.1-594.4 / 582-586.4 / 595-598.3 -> 0.008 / 39.5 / 38.7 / 38.9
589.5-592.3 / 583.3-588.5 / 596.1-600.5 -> 0.121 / 37.6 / 37.9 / 37.7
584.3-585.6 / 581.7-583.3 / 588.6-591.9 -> 0.047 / 41.4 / 35.7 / 39.6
